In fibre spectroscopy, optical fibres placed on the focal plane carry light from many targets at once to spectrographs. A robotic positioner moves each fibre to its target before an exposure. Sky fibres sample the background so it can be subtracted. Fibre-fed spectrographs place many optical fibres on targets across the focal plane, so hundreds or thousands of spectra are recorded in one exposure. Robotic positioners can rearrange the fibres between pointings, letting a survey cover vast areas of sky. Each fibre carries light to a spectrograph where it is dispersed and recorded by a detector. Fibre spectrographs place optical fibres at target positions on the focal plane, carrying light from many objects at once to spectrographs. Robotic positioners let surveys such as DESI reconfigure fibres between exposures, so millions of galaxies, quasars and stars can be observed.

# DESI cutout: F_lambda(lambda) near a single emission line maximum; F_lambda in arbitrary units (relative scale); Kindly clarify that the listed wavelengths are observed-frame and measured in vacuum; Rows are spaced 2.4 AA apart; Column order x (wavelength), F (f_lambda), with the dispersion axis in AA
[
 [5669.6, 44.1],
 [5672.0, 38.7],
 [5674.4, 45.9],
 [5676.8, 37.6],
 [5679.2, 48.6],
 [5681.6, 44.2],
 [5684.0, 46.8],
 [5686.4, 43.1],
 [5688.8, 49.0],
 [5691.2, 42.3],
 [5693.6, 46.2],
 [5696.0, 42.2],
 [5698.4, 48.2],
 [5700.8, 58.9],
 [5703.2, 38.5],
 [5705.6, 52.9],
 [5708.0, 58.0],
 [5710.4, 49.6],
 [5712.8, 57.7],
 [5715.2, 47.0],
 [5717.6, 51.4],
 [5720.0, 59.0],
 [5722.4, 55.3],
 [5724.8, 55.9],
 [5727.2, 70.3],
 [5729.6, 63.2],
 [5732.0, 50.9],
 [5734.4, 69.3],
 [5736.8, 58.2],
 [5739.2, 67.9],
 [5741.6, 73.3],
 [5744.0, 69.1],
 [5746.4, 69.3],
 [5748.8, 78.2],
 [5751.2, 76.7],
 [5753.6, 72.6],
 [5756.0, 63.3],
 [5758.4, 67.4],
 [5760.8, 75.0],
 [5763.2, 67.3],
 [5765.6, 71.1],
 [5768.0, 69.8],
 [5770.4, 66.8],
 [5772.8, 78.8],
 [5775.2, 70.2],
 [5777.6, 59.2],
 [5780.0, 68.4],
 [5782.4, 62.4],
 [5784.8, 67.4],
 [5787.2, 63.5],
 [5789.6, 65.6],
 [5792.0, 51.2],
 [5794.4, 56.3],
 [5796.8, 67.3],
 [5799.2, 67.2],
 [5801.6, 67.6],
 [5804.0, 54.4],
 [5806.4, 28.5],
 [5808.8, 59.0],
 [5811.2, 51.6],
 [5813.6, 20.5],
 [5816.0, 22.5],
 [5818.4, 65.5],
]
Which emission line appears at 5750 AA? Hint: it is Mg II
